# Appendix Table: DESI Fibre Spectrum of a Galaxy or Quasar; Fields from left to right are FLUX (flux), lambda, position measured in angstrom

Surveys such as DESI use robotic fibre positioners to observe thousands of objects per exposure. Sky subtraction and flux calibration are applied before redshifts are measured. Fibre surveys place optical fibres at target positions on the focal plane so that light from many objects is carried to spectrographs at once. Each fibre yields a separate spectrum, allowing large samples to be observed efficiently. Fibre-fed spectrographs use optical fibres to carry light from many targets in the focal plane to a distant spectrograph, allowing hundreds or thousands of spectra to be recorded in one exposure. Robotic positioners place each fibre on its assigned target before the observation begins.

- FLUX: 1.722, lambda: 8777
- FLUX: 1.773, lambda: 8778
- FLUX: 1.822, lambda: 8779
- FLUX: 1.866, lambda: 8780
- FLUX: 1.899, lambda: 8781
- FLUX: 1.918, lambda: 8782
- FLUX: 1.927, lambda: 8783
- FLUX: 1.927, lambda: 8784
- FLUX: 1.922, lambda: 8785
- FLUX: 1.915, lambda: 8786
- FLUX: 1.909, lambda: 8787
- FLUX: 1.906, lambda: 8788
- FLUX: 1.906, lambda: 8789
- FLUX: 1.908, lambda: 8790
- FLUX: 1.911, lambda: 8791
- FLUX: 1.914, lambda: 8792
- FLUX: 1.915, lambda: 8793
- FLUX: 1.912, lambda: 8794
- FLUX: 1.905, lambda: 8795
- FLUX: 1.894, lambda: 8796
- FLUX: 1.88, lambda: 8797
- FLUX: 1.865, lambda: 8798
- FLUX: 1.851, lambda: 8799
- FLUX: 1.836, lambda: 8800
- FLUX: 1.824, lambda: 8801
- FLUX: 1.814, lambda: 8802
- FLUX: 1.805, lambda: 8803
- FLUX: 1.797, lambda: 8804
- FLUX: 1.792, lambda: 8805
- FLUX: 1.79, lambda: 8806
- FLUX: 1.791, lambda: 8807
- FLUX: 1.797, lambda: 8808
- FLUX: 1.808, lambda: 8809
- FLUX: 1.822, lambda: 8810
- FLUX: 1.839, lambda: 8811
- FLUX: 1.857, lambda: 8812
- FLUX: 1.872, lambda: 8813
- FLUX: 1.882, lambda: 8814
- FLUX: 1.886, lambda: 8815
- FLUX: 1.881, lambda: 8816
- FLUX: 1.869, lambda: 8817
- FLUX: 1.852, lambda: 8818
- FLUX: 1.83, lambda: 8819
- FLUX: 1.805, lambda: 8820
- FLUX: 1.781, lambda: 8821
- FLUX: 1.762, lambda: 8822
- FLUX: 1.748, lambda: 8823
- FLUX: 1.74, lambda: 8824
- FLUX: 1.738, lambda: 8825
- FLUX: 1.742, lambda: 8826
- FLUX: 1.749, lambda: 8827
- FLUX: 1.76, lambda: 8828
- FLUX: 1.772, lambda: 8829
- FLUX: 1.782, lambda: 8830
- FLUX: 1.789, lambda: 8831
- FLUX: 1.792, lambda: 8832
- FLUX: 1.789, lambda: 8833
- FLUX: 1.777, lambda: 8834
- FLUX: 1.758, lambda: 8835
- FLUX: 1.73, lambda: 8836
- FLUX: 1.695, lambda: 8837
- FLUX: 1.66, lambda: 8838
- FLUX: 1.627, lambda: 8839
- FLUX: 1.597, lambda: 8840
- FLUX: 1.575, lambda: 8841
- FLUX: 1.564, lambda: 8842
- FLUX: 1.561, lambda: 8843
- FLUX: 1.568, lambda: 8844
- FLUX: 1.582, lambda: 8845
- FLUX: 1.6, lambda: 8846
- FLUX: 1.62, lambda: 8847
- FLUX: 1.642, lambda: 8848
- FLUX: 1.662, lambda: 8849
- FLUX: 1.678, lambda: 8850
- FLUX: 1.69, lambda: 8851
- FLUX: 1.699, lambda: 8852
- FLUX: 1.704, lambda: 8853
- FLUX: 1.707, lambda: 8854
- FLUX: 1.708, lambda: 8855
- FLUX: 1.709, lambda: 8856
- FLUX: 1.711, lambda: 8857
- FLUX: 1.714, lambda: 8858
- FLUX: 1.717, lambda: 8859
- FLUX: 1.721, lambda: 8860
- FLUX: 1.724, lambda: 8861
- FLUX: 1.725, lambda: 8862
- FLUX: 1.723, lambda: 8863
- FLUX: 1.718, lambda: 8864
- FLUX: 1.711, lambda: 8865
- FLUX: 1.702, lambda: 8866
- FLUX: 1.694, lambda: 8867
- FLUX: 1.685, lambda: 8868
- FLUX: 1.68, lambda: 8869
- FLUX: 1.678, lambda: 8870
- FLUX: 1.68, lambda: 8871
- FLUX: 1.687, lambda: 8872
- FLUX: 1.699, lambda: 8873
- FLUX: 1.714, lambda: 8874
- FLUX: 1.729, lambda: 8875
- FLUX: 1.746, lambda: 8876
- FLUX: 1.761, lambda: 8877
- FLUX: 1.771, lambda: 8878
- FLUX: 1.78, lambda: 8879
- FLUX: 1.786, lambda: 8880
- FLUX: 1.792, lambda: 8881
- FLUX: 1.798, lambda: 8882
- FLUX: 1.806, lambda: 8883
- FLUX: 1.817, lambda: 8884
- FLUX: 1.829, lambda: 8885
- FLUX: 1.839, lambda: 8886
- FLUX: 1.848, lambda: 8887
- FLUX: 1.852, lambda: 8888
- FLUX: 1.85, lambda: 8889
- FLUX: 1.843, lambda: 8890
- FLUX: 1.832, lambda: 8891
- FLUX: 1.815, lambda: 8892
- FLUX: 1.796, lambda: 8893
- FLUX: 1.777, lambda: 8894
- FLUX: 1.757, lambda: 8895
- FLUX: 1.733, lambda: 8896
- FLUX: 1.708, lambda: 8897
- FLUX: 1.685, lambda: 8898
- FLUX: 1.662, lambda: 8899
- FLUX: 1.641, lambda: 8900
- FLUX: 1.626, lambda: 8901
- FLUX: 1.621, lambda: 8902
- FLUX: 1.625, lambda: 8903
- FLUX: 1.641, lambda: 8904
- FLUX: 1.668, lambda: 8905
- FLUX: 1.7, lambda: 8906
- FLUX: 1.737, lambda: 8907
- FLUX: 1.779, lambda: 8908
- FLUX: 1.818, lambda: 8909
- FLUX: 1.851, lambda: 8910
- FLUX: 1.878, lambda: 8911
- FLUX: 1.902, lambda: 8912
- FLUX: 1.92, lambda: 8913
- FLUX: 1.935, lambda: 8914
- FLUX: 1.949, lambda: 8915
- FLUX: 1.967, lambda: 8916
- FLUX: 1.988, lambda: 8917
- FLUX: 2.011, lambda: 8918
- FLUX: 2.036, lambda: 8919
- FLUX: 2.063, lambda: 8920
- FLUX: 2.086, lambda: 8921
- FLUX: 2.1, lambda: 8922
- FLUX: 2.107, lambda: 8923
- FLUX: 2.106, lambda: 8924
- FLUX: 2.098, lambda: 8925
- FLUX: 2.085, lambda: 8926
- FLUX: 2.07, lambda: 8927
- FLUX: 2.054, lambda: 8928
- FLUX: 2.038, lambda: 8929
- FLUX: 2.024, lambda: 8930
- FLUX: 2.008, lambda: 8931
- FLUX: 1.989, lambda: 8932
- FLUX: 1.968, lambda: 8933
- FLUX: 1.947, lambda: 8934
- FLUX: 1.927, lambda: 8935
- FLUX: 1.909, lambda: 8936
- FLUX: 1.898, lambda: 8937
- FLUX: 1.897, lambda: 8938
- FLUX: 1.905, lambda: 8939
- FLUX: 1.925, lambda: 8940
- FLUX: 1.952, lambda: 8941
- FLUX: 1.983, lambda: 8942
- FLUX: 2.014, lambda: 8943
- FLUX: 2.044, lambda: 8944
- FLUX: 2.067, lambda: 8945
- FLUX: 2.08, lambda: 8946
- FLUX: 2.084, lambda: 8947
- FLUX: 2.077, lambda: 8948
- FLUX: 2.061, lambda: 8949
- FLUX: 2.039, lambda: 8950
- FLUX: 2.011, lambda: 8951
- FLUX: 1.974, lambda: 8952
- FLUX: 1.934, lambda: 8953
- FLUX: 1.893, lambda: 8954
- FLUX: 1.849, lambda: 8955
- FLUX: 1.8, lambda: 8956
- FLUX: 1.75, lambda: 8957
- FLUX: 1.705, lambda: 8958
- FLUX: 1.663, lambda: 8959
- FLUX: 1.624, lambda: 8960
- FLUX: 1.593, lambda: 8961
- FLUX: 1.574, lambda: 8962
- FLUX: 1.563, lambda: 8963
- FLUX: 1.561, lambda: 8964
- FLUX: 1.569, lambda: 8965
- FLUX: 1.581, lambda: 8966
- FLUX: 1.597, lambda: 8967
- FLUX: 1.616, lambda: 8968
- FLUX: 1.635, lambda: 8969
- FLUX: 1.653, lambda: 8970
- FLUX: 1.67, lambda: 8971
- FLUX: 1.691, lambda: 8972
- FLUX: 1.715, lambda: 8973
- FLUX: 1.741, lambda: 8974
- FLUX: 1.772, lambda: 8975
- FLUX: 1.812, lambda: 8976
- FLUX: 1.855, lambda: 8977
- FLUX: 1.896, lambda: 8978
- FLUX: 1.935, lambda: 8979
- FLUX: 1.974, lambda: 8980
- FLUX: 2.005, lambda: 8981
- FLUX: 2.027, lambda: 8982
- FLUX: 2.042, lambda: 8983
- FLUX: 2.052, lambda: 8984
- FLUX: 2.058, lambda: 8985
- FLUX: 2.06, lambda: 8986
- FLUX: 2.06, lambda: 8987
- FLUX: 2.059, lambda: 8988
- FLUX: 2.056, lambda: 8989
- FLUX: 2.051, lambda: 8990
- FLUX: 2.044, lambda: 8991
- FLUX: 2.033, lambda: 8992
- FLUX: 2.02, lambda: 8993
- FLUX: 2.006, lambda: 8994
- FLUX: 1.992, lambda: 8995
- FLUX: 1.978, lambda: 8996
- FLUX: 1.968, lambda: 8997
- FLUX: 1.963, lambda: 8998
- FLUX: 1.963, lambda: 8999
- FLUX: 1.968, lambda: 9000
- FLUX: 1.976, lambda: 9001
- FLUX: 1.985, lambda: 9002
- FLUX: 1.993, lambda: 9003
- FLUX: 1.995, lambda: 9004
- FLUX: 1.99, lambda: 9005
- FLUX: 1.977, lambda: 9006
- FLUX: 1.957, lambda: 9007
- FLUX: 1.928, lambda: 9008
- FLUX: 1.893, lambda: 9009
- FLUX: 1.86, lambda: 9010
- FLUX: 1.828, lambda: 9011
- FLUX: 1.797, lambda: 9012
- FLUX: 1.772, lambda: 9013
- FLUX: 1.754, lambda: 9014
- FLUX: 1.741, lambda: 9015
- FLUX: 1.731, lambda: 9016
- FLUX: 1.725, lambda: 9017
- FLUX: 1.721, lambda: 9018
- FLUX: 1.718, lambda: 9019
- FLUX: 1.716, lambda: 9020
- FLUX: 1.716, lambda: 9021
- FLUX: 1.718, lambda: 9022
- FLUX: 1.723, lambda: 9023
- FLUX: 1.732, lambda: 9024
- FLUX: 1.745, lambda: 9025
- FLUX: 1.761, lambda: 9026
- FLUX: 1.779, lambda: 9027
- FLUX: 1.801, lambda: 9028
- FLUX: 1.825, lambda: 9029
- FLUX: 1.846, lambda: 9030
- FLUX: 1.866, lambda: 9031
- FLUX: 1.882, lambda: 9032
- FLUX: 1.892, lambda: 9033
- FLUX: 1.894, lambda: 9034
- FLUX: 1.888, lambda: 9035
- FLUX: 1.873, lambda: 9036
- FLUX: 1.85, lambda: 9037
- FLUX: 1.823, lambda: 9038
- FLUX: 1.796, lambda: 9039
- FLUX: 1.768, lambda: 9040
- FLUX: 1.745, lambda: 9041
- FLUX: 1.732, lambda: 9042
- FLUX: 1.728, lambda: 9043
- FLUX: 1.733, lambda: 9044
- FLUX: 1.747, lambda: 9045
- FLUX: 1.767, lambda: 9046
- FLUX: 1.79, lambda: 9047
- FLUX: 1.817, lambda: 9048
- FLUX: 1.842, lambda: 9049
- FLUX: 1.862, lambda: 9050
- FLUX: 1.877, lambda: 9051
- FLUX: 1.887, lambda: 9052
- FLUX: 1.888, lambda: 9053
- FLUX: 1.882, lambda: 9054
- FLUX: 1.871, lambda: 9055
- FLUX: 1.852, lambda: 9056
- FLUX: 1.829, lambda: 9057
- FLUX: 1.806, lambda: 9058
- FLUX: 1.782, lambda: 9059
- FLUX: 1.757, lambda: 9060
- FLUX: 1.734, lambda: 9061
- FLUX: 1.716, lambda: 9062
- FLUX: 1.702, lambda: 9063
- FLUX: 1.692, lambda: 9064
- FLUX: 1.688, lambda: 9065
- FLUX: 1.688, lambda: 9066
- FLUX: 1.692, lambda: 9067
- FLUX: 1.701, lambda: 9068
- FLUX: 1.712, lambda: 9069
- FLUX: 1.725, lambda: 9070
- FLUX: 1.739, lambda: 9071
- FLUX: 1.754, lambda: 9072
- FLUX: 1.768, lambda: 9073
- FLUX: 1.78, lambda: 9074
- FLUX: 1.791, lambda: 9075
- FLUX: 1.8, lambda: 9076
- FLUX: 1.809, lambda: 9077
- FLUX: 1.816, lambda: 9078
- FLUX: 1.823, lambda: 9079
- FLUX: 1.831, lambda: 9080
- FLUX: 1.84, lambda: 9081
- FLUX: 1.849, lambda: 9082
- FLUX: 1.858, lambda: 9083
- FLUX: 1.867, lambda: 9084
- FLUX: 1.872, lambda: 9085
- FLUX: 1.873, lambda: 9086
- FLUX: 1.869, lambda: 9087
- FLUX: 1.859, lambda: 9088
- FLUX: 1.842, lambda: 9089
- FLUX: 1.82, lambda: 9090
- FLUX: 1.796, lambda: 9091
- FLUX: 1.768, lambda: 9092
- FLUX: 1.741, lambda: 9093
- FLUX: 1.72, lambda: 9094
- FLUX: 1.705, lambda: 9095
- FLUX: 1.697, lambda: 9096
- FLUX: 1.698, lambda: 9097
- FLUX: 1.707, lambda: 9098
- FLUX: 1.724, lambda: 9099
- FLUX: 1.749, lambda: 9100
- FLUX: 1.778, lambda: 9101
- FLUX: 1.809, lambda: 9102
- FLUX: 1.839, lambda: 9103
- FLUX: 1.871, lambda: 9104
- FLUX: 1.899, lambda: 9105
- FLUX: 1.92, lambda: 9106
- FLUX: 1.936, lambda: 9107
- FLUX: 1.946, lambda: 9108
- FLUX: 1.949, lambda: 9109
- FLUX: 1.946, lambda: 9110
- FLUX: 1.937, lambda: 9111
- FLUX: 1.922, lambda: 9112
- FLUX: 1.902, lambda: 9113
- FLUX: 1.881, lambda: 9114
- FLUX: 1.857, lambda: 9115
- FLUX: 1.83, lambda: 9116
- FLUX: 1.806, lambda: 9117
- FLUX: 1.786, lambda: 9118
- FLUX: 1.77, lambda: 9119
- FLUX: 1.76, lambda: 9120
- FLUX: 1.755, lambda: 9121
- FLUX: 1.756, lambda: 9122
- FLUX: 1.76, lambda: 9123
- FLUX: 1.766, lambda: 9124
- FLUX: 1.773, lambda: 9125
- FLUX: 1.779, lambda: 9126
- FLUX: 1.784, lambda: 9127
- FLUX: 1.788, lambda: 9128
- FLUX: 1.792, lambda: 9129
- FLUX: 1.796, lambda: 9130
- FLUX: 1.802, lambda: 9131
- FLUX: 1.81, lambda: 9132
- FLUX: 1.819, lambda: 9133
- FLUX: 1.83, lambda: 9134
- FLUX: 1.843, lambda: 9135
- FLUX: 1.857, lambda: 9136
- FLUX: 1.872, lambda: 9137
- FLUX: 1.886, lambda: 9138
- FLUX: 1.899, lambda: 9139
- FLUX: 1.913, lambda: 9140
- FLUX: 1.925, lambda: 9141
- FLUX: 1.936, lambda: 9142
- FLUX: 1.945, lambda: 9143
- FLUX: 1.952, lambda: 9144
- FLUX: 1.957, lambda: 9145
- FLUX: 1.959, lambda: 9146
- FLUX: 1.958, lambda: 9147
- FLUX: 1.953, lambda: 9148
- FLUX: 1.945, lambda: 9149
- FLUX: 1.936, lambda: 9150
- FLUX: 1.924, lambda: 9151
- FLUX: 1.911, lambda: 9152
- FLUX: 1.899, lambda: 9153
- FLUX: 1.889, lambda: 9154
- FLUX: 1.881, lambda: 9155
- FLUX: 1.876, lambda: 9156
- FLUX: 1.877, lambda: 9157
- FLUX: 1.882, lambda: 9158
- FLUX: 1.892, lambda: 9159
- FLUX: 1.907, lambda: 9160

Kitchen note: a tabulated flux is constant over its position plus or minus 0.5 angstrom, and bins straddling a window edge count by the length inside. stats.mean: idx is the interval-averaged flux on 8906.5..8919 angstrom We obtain 1.9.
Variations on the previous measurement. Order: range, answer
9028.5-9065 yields 1.81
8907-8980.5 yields 1.89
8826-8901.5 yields 1.72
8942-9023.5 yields 1.87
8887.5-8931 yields 1.87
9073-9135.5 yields 1.82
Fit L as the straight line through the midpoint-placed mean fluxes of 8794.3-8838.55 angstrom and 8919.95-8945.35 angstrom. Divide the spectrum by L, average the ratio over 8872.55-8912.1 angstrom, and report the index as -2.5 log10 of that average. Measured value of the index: 0.10 mag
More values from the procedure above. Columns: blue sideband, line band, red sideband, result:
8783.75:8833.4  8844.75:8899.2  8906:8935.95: 0.108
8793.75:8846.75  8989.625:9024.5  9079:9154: -0.038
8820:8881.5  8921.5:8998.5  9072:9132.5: -0.093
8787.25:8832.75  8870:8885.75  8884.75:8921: 0.037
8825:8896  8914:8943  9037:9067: -0.148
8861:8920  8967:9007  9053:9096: -0.084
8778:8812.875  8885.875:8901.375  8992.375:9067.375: 0.051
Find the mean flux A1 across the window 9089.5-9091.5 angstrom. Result 1.81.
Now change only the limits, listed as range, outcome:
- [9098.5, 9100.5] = 1.74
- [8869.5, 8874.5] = 1.69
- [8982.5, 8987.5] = 2.05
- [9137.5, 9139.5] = 1.89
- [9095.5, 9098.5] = 1.7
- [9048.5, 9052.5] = 1.87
